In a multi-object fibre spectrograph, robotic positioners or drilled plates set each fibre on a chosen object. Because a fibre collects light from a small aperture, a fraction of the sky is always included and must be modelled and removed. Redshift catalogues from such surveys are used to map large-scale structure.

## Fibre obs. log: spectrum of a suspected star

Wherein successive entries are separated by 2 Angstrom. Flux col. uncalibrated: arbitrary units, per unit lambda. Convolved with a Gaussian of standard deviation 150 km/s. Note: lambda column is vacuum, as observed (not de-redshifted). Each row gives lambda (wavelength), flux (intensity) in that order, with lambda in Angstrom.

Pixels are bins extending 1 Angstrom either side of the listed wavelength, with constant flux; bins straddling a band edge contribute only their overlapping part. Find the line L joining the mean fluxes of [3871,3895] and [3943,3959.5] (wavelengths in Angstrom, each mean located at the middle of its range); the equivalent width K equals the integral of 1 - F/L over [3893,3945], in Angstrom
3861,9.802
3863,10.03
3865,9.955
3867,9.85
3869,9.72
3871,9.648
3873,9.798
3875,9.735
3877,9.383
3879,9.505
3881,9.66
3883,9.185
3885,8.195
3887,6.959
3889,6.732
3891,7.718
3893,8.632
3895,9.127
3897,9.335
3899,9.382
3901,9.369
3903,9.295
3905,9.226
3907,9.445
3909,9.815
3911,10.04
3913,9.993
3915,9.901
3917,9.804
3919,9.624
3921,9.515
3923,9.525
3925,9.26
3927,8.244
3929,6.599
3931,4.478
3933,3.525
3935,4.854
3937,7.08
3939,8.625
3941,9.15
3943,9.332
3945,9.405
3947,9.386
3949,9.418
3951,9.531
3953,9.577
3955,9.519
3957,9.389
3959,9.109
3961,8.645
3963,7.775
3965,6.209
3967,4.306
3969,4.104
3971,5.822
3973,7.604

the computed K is 2.8 Angstrom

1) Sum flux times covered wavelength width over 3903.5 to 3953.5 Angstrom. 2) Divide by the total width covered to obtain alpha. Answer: 8.61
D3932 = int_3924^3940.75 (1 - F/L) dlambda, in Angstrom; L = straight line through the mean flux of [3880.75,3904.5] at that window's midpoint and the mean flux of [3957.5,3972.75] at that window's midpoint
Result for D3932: 1.9 Angstrom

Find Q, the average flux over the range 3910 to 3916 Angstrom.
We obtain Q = 9.98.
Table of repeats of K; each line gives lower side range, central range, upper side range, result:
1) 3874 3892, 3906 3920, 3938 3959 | -1.4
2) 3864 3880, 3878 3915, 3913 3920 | 2.9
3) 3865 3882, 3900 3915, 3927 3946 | -2.5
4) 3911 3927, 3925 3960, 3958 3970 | -0.8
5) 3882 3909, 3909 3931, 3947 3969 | -1.4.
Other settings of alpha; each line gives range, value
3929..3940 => 5.79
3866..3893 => 8.92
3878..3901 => 8.62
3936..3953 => 9.03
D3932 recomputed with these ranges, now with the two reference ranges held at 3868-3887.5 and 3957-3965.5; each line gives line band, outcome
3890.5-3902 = 0.0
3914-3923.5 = -1.0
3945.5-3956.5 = -1.5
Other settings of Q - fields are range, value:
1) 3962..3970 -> 5.6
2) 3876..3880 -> 9.44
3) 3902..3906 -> 9.26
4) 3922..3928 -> 9.01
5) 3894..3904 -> 9.3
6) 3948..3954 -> 9.51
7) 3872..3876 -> 9.77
